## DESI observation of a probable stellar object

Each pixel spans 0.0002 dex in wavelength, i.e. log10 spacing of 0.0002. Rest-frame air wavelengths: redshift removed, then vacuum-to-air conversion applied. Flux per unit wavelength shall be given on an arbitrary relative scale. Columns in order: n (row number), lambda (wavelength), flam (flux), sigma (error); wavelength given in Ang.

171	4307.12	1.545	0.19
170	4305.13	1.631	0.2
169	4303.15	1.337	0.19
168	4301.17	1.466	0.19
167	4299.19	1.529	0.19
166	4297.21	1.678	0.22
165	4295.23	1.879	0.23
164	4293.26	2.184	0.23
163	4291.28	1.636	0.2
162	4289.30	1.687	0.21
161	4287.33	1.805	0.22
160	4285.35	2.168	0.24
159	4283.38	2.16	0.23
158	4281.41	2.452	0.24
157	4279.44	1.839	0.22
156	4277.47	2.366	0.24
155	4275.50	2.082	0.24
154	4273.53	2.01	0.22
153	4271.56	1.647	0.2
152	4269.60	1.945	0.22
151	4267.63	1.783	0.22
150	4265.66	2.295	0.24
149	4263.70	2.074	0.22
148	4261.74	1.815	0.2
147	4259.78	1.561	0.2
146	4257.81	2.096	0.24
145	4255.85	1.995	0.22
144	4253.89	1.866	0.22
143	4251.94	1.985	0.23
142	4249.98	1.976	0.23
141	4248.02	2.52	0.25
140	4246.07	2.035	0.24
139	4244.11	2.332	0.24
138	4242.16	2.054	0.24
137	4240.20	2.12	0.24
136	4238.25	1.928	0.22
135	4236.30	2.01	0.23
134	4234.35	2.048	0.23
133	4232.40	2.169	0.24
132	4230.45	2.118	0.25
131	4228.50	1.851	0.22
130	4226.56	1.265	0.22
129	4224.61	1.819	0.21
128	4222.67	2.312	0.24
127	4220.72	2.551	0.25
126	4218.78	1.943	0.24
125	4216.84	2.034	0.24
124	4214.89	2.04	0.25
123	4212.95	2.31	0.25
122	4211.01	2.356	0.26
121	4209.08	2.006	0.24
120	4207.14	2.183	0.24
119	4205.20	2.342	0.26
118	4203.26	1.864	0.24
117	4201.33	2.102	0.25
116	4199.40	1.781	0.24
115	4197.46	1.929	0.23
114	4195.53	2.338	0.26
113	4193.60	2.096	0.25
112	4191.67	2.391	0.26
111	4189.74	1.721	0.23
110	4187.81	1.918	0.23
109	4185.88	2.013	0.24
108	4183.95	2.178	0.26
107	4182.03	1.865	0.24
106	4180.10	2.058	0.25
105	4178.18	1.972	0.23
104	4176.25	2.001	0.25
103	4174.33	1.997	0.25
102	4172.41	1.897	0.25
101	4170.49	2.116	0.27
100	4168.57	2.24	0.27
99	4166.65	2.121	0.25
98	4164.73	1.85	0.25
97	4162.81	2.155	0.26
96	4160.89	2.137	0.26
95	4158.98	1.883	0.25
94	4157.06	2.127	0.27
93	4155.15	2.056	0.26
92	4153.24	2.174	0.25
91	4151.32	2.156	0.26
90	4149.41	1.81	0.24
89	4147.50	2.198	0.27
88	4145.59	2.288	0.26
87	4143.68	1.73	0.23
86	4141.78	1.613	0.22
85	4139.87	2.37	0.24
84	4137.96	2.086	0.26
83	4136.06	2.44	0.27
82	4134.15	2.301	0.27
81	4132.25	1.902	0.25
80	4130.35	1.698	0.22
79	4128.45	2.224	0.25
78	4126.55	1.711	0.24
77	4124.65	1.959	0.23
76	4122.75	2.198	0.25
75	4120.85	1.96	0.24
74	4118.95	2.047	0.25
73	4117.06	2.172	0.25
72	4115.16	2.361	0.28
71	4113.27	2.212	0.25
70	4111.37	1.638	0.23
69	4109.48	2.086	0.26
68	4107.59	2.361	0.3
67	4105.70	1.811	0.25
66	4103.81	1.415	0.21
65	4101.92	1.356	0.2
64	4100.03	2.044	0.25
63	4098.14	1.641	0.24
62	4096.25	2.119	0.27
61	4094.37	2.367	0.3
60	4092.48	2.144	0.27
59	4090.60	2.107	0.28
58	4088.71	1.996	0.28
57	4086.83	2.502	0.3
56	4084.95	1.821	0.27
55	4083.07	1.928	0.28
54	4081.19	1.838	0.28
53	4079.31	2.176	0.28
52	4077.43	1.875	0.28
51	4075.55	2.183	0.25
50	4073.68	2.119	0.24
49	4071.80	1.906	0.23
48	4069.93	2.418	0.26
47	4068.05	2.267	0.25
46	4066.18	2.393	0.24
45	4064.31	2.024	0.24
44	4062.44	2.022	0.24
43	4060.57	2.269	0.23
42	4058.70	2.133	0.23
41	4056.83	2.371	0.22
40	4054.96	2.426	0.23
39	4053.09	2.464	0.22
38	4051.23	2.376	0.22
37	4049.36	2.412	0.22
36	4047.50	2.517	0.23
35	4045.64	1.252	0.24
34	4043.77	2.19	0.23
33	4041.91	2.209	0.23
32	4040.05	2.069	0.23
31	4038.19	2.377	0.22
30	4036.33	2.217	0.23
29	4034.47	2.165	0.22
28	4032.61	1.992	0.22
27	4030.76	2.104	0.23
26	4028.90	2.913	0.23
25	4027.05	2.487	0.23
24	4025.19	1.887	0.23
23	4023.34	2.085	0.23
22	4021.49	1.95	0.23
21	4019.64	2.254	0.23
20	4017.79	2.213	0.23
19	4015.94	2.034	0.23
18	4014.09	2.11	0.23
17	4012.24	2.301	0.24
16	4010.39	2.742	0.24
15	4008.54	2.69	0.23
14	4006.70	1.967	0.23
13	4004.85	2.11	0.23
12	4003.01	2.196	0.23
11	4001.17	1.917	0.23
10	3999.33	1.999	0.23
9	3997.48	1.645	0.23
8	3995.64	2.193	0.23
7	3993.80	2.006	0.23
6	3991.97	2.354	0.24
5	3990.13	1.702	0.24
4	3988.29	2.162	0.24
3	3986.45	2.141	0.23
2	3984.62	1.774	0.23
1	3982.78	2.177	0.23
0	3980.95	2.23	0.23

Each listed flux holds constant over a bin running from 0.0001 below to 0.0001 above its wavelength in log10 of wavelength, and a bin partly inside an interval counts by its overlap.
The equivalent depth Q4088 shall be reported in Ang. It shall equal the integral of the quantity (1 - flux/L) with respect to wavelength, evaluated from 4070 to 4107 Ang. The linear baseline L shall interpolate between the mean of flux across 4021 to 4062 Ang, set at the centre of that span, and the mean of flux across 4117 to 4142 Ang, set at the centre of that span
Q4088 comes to 2.69 Ang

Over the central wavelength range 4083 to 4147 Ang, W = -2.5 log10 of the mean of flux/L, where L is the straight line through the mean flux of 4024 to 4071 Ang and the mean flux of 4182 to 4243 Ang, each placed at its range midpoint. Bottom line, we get 0.073 mag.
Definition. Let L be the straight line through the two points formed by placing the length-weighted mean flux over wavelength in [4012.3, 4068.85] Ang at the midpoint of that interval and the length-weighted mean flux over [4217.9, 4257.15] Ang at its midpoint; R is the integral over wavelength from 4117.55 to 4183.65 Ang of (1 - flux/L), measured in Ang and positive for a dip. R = 2.4 Ang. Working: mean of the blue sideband 2.21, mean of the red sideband 2.05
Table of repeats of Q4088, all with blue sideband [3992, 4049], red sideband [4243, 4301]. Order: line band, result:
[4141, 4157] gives 0.4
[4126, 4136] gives 0.3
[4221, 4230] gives 0.5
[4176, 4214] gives -0.8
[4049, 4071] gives -1.6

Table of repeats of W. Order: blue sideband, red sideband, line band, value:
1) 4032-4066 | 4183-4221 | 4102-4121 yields 0.09 mag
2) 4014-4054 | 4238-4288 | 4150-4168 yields 0.02 mag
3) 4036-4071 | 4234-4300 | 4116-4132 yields 0.08 mag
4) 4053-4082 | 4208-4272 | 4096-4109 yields 0.18 mag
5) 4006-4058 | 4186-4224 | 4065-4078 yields 0.02 mag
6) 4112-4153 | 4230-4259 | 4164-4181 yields 0.02 mag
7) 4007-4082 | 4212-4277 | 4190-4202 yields -0.01 mag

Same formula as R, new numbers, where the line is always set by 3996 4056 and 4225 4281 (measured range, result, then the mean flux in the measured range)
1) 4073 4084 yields 0.7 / 2.02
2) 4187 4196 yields -0.1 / 2.08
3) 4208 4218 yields -0.6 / 2.15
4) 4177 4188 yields 0.3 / 2.01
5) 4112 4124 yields -0.1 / 2.14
